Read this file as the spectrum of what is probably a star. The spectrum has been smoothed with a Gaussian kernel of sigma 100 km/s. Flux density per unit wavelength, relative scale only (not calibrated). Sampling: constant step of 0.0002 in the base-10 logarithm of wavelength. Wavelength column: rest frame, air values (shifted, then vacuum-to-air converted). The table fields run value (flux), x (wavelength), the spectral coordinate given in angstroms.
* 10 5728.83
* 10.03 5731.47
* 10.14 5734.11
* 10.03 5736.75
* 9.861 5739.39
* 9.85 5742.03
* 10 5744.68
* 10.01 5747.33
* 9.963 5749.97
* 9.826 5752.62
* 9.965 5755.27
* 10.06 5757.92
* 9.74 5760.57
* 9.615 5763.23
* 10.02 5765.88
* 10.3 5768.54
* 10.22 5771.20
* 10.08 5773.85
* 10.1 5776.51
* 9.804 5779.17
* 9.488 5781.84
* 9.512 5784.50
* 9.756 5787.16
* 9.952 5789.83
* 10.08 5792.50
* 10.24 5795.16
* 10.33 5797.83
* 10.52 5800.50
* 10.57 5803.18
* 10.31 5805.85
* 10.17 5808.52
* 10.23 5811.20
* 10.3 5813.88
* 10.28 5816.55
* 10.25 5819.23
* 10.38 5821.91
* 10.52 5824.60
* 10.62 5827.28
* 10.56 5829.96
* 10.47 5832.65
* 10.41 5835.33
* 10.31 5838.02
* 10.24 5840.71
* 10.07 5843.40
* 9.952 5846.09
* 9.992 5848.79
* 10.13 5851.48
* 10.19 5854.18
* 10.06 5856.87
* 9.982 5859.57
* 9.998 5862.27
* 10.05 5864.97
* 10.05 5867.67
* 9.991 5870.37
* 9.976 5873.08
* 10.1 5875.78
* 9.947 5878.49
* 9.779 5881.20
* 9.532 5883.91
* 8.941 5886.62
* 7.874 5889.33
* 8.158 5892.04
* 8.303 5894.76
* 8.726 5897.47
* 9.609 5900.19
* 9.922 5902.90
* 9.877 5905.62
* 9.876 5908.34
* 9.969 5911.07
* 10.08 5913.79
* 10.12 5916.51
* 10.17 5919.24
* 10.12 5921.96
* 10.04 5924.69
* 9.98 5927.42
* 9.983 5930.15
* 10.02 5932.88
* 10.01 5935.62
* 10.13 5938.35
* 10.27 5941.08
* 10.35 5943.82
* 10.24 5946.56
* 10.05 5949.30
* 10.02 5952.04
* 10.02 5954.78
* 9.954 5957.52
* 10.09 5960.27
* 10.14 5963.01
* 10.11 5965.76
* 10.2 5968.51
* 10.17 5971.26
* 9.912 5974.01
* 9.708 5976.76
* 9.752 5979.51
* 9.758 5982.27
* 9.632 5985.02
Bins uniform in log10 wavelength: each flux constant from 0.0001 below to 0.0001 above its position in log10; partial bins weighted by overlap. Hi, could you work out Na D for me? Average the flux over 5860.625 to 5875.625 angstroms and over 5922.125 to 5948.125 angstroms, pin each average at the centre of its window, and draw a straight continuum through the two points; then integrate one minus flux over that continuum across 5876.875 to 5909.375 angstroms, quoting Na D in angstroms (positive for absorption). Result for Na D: 2.7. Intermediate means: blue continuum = 10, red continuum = 10.1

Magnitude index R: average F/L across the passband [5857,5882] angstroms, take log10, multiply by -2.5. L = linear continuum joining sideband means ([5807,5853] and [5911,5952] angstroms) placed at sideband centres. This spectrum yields 0.02 mag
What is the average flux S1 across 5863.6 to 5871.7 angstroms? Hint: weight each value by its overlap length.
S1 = 10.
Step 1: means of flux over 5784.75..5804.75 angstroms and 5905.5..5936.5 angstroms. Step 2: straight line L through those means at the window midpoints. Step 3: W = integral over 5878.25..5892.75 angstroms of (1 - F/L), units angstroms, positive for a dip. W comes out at 1.5 angstroms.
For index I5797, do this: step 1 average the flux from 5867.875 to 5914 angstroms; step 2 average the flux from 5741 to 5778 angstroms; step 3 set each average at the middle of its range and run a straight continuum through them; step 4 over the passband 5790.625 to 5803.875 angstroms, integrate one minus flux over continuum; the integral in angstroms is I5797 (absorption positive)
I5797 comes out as -0.7 angstroms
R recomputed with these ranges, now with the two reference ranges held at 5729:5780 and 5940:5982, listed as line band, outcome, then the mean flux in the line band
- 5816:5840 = -0.04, 10.4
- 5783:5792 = 0.02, 9.77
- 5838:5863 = -0.01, 10.1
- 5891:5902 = 0.15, 8.77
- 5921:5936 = 0.00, 10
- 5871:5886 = 0.02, 9.82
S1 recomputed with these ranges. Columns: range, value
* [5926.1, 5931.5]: 9.98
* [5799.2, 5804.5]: 10.5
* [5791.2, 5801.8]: 10.3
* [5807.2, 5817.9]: 10.2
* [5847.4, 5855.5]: 10.1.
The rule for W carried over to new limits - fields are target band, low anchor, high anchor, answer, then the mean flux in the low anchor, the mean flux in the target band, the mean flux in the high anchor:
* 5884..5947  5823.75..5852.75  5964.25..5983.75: 2.6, 10.3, 9.68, 9.94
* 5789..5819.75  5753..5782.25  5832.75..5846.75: -0.5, 9.95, 10.3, 10.2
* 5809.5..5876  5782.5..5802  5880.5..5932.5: -2.6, 10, 10.2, 9.54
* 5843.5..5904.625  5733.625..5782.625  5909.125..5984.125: 2.4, 9.95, 9.61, 10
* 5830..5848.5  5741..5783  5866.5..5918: -1.1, 9.94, 10.2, 9.52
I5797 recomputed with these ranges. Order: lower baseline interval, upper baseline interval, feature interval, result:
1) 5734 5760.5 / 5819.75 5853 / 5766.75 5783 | 0.1 angstroms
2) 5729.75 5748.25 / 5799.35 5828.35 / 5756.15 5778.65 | 0.3 angstroms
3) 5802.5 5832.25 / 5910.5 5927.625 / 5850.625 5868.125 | 0.3 angstroms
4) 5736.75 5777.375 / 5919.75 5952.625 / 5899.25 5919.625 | 0.3 angstroms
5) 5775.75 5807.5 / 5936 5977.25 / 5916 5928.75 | 0.0 angstroms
